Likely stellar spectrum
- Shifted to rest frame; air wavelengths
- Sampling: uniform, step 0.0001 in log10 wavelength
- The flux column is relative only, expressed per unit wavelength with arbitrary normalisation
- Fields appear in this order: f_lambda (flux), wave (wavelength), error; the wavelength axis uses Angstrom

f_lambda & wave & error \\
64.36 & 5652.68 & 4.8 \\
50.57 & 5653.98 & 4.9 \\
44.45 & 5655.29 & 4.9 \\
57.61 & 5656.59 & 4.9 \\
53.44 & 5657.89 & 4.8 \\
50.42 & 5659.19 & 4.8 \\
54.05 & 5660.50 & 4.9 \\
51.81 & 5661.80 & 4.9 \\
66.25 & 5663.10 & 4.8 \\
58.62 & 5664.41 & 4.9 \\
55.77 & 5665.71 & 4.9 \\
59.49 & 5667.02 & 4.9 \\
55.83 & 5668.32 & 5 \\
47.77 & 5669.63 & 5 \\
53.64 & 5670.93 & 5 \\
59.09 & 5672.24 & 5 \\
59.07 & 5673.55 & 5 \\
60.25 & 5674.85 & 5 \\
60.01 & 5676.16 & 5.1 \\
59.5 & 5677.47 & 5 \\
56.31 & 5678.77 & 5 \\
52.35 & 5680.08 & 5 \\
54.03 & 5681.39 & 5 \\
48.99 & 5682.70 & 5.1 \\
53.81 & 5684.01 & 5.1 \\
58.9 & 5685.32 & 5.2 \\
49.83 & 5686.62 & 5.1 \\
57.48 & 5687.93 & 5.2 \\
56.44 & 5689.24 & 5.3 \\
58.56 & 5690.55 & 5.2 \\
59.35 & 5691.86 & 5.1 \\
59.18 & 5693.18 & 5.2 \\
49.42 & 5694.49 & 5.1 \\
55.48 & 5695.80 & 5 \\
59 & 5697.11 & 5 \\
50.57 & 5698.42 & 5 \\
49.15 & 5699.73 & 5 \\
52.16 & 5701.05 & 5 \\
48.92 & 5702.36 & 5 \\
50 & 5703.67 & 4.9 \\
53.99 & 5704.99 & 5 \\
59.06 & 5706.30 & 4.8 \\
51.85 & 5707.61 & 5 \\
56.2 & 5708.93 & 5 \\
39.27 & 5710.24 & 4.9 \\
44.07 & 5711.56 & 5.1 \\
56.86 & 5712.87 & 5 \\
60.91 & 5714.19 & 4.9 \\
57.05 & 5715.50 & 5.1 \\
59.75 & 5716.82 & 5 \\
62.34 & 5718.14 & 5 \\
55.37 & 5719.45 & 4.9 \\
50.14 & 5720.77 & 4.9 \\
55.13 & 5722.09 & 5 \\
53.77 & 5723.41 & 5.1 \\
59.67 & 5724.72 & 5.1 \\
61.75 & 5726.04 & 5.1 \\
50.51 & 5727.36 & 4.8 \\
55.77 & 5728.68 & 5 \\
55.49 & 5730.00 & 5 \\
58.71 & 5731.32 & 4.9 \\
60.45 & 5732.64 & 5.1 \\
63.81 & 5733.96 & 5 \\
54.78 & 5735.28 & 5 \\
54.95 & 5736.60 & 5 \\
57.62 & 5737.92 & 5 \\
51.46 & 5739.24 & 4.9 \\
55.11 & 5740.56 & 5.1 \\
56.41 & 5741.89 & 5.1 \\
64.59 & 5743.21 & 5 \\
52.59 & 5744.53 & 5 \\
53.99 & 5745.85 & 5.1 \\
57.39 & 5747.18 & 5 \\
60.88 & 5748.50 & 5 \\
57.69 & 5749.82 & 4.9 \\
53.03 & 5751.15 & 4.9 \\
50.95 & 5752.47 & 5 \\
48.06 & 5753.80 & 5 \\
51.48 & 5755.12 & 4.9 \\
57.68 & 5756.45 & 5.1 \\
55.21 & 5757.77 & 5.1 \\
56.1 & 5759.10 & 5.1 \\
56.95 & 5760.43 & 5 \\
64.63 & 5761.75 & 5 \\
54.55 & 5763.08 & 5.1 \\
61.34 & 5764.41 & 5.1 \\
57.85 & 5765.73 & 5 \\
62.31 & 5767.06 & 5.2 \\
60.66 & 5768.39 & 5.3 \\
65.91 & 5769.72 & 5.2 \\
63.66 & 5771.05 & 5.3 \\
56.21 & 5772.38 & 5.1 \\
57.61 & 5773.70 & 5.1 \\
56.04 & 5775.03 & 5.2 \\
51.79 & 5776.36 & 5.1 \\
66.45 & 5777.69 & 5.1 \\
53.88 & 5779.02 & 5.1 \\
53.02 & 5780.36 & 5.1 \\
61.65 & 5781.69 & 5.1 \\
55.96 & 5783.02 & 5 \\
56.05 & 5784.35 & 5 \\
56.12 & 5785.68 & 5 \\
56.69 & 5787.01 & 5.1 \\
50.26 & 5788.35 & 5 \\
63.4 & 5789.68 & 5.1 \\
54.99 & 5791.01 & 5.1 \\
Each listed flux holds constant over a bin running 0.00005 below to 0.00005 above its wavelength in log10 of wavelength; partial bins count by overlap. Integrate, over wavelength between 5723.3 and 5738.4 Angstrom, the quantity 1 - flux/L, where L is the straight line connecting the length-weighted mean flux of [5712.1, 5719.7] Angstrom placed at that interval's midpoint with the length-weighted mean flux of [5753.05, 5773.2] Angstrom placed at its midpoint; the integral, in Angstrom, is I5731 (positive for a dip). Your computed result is 0.3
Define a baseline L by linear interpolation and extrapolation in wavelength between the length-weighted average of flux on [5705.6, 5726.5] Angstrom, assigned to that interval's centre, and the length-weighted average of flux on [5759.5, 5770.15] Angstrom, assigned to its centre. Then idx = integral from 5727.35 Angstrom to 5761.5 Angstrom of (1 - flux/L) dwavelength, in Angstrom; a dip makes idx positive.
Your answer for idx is 1.2 Angstrom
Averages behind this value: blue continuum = 55.2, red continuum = 60.3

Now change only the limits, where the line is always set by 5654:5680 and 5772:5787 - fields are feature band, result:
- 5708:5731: 0.5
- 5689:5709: 0.7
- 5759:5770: -0.6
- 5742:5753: 0.0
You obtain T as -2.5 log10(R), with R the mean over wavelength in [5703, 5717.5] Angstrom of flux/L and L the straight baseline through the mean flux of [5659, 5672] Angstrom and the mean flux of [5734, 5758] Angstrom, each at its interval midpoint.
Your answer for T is 0.04 mag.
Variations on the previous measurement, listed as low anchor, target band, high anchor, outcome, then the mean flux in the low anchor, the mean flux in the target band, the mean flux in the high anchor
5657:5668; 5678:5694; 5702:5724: -0.01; 56.3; 55.4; 53.9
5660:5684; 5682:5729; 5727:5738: 0.04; 56.2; 54.5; 57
